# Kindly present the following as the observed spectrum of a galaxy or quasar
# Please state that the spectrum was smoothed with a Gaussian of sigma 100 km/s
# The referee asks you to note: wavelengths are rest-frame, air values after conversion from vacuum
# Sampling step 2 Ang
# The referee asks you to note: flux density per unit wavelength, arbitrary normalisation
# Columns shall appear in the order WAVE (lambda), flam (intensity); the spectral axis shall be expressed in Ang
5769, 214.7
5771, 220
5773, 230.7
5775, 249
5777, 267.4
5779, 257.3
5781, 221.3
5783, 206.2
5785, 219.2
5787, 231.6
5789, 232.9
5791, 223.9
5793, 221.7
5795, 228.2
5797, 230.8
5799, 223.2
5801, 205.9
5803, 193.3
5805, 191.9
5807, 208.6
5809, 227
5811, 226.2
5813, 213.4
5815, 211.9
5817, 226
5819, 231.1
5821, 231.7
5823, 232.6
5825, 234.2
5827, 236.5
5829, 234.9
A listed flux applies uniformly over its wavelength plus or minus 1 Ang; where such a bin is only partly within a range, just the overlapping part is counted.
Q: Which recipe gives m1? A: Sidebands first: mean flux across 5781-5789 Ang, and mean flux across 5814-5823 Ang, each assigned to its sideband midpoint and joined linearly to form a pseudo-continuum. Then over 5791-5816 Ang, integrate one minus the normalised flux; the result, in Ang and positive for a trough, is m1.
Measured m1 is 0.9 Ang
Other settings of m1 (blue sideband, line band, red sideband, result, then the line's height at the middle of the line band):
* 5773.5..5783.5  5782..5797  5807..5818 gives 0.67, 234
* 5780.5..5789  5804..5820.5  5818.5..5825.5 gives 0.86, 229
